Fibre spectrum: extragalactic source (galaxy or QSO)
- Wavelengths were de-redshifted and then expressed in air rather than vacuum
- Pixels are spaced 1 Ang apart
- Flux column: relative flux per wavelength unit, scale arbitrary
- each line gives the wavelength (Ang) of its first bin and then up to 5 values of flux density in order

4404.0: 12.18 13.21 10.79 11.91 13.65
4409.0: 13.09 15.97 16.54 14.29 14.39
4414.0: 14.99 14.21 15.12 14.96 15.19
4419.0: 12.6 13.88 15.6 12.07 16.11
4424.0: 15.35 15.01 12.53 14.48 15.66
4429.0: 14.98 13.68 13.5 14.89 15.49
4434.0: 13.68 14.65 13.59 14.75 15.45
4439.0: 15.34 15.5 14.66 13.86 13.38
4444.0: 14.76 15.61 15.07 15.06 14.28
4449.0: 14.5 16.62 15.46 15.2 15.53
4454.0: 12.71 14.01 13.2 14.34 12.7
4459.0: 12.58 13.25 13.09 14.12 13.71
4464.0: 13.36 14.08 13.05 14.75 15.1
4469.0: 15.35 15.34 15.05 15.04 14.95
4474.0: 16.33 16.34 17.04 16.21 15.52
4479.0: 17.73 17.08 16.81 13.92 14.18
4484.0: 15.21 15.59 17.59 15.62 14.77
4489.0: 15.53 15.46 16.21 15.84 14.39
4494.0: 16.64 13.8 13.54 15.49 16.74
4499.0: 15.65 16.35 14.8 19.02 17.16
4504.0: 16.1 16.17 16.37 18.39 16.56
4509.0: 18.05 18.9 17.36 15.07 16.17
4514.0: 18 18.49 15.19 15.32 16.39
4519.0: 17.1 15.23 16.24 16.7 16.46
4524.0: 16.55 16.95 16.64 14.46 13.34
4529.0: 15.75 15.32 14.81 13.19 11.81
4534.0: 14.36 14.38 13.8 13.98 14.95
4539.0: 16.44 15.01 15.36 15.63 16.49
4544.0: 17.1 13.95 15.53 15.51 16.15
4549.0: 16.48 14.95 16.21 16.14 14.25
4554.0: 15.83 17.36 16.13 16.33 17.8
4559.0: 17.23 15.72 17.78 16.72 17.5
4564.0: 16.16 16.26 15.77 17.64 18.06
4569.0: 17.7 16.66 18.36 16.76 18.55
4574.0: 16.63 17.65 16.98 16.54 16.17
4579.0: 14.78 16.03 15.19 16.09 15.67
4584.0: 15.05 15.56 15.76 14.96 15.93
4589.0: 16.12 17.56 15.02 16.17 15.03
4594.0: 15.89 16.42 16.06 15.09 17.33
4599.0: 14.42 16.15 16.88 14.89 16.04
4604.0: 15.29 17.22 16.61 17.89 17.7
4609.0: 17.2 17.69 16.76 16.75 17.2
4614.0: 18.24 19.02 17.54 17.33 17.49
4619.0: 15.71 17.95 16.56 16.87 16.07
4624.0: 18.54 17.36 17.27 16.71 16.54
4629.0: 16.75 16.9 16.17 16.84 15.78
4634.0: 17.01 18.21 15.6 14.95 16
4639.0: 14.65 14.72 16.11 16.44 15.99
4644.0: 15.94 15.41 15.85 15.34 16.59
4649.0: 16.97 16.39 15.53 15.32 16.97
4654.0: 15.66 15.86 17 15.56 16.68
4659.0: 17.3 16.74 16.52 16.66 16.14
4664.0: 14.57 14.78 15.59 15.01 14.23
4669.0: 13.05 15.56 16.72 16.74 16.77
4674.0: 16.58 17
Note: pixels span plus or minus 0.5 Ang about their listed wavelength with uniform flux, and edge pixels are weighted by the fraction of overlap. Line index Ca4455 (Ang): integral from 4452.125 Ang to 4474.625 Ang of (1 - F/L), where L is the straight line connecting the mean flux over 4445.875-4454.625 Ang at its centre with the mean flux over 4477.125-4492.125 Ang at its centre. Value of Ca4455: 1.58 Ang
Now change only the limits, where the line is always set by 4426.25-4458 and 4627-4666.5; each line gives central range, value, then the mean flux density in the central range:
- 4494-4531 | -2.8 Ang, 16.3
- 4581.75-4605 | -0.2 Ang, 15.8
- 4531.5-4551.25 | 0.4 Ang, 15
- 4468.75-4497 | -1.4 Ang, 15.6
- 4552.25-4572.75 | -1.8 Ang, 16.8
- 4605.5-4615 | -1.0 Ang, 17.4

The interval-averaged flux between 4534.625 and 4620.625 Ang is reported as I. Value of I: 16.3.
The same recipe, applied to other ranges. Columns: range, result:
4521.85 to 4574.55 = 16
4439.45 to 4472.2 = 14.4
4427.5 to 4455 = 14.7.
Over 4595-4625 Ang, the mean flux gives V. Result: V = 16.8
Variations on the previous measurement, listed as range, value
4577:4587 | 15.6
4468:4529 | 16.1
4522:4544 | 15.1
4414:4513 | 15.1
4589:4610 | 16.3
